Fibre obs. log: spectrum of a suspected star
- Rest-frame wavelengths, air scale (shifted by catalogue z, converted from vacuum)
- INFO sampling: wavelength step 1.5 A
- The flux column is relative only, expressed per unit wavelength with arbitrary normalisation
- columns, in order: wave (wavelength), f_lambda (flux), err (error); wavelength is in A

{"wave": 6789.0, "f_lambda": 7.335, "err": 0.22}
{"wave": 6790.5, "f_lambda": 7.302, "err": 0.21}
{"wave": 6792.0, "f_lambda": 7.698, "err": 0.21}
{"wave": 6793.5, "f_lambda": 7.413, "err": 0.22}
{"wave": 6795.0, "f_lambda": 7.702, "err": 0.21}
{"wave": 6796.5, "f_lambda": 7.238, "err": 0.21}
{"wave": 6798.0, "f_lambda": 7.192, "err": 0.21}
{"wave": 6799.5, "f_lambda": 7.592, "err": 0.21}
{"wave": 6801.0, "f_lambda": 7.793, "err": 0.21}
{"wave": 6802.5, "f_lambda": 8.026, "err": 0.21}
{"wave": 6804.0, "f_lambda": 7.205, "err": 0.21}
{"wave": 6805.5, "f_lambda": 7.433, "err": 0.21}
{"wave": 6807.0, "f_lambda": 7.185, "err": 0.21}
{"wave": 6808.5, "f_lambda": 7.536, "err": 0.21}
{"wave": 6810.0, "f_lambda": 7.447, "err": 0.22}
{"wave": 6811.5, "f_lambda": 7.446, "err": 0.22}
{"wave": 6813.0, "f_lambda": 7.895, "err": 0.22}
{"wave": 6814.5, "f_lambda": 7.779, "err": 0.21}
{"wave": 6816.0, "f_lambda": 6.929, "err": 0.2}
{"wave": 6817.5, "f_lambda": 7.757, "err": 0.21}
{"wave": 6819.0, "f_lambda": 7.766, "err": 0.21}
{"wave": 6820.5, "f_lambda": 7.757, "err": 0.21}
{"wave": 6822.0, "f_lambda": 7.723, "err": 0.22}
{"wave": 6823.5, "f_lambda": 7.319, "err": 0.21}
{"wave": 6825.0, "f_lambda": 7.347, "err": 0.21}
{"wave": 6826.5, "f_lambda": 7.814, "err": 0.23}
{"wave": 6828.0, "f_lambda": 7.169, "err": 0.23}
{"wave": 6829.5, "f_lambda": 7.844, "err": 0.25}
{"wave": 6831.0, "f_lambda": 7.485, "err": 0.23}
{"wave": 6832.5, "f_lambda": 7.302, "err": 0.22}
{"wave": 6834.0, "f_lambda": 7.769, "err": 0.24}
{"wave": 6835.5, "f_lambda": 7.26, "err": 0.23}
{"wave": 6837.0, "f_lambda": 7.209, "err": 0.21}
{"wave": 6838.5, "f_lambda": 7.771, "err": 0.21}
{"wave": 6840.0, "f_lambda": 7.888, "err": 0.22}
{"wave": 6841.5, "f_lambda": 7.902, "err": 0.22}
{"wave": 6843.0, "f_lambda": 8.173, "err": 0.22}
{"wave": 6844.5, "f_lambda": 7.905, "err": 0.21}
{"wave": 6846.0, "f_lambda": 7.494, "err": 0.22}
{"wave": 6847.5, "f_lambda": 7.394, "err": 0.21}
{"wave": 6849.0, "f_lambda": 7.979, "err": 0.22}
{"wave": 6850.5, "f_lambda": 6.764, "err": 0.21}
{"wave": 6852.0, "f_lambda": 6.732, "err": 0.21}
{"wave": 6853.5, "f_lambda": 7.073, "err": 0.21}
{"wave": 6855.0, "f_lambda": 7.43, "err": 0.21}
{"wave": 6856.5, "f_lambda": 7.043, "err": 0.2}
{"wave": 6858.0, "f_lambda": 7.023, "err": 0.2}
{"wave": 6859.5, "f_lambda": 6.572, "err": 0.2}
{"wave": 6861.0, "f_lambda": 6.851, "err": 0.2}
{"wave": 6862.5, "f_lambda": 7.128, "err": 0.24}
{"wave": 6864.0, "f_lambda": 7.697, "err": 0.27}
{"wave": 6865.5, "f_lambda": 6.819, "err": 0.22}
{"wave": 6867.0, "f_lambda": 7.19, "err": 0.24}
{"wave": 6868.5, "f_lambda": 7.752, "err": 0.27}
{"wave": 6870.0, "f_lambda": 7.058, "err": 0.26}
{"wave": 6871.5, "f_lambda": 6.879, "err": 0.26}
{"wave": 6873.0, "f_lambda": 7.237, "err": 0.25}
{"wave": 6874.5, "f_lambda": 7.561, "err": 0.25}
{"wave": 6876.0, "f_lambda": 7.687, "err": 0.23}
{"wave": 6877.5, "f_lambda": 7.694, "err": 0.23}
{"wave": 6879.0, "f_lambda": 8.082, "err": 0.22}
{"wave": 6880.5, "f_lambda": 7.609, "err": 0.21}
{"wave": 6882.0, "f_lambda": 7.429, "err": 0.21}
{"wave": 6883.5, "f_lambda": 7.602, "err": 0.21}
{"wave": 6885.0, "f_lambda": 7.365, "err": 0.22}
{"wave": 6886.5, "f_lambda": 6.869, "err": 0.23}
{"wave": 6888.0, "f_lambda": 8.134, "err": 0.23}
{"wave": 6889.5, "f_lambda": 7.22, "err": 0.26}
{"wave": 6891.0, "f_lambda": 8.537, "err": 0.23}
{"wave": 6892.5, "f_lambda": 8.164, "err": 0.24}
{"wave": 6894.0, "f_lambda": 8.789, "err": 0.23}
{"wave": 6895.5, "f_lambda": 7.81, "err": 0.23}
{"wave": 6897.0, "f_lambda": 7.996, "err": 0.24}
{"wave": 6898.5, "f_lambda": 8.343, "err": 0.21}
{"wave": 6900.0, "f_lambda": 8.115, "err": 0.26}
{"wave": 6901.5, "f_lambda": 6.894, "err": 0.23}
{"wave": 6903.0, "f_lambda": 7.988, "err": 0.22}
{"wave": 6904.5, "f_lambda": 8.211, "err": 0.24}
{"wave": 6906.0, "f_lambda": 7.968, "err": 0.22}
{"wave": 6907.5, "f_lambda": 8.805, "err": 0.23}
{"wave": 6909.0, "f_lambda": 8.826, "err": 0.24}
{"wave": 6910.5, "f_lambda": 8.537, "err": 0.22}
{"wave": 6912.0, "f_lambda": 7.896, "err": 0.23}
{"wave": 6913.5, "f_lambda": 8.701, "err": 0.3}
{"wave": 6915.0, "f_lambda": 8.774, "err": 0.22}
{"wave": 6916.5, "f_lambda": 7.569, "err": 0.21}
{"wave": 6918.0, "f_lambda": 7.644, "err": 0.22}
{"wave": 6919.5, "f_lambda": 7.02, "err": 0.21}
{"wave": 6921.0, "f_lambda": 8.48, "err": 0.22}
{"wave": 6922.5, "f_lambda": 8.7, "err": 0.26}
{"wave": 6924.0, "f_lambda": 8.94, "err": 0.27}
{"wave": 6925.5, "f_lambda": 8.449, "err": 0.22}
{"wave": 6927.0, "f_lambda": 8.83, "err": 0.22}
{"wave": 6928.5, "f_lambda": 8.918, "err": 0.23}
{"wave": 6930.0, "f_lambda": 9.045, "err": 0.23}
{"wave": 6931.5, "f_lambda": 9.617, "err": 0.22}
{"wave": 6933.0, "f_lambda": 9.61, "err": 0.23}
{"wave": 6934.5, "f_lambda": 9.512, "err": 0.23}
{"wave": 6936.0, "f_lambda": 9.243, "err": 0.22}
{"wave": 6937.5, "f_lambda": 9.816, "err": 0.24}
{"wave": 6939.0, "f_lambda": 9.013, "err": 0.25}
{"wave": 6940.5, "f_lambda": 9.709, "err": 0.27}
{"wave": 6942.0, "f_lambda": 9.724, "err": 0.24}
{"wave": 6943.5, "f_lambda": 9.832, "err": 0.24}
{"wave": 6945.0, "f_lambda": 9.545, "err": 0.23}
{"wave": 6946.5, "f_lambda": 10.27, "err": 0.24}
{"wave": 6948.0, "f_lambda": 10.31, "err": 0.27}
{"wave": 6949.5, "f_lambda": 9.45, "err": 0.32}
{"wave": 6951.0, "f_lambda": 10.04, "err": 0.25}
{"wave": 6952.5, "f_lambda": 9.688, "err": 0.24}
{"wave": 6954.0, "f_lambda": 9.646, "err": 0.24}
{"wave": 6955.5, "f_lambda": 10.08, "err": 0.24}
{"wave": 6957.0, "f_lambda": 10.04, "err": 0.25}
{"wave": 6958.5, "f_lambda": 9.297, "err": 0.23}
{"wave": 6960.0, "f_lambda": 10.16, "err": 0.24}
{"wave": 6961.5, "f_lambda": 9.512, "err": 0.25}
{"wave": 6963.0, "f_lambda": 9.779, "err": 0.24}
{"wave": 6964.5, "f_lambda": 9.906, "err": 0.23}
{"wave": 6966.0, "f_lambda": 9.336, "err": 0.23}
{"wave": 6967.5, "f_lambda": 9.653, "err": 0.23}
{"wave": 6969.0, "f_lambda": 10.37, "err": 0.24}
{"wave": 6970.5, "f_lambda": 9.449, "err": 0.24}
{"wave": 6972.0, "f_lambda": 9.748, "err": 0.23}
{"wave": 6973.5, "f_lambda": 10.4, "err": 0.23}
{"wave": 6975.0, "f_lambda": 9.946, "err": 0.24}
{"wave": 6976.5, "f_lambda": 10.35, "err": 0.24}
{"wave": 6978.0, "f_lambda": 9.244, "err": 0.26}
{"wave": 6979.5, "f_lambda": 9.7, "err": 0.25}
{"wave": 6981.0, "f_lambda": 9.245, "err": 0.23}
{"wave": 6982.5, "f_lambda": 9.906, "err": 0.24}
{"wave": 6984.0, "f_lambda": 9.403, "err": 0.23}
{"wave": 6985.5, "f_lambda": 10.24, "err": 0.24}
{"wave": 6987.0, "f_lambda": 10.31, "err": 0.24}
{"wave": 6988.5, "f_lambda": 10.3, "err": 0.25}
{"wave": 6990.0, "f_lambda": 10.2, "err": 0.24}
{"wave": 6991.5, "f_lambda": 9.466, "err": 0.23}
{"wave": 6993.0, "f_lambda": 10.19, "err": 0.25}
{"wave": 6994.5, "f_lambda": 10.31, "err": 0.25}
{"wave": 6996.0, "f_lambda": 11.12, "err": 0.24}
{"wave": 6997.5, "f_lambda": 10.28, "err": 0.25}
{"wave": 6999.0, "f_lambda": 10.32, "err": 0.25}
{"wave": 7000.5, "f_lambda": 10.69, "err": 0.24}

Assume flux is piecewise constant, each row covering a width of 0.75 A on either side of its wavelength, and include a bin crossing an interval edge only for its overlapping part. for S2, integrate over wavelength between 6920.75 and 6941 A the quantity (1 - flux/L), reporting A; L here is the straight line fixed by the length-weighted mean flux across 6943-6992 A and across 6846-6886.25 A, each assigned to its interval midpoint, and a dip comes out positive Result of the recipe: -0.5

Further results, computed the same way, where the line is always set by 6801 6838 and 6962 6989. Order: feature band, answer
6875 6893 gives 1.7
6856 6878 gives 2.7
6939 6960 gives -0.8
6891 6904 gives 0.9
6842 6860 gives 1.5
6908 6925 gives 1.3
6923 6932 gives 0.2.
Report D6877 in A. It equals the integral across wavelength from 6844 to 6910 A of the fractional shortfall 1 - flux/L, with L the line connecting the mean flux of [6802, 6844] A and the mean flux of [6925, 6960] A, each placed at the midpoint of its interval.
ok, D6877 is 7.0 A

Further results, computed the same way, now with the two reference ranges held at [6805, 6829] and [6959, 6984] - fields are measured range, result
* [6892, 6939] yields 2.4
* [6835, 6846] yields 0.2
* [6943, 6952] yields -0.5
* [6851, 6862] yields 1.5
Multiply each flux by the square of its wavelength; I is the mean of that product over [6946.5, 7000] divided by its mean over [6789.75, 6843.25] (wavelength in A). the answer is 1.4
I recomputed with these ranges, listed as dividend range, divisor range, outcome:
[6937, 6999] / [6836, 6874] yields 1.40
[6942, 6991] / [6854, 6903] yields 1.34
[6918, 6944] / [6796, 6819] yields 1.25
